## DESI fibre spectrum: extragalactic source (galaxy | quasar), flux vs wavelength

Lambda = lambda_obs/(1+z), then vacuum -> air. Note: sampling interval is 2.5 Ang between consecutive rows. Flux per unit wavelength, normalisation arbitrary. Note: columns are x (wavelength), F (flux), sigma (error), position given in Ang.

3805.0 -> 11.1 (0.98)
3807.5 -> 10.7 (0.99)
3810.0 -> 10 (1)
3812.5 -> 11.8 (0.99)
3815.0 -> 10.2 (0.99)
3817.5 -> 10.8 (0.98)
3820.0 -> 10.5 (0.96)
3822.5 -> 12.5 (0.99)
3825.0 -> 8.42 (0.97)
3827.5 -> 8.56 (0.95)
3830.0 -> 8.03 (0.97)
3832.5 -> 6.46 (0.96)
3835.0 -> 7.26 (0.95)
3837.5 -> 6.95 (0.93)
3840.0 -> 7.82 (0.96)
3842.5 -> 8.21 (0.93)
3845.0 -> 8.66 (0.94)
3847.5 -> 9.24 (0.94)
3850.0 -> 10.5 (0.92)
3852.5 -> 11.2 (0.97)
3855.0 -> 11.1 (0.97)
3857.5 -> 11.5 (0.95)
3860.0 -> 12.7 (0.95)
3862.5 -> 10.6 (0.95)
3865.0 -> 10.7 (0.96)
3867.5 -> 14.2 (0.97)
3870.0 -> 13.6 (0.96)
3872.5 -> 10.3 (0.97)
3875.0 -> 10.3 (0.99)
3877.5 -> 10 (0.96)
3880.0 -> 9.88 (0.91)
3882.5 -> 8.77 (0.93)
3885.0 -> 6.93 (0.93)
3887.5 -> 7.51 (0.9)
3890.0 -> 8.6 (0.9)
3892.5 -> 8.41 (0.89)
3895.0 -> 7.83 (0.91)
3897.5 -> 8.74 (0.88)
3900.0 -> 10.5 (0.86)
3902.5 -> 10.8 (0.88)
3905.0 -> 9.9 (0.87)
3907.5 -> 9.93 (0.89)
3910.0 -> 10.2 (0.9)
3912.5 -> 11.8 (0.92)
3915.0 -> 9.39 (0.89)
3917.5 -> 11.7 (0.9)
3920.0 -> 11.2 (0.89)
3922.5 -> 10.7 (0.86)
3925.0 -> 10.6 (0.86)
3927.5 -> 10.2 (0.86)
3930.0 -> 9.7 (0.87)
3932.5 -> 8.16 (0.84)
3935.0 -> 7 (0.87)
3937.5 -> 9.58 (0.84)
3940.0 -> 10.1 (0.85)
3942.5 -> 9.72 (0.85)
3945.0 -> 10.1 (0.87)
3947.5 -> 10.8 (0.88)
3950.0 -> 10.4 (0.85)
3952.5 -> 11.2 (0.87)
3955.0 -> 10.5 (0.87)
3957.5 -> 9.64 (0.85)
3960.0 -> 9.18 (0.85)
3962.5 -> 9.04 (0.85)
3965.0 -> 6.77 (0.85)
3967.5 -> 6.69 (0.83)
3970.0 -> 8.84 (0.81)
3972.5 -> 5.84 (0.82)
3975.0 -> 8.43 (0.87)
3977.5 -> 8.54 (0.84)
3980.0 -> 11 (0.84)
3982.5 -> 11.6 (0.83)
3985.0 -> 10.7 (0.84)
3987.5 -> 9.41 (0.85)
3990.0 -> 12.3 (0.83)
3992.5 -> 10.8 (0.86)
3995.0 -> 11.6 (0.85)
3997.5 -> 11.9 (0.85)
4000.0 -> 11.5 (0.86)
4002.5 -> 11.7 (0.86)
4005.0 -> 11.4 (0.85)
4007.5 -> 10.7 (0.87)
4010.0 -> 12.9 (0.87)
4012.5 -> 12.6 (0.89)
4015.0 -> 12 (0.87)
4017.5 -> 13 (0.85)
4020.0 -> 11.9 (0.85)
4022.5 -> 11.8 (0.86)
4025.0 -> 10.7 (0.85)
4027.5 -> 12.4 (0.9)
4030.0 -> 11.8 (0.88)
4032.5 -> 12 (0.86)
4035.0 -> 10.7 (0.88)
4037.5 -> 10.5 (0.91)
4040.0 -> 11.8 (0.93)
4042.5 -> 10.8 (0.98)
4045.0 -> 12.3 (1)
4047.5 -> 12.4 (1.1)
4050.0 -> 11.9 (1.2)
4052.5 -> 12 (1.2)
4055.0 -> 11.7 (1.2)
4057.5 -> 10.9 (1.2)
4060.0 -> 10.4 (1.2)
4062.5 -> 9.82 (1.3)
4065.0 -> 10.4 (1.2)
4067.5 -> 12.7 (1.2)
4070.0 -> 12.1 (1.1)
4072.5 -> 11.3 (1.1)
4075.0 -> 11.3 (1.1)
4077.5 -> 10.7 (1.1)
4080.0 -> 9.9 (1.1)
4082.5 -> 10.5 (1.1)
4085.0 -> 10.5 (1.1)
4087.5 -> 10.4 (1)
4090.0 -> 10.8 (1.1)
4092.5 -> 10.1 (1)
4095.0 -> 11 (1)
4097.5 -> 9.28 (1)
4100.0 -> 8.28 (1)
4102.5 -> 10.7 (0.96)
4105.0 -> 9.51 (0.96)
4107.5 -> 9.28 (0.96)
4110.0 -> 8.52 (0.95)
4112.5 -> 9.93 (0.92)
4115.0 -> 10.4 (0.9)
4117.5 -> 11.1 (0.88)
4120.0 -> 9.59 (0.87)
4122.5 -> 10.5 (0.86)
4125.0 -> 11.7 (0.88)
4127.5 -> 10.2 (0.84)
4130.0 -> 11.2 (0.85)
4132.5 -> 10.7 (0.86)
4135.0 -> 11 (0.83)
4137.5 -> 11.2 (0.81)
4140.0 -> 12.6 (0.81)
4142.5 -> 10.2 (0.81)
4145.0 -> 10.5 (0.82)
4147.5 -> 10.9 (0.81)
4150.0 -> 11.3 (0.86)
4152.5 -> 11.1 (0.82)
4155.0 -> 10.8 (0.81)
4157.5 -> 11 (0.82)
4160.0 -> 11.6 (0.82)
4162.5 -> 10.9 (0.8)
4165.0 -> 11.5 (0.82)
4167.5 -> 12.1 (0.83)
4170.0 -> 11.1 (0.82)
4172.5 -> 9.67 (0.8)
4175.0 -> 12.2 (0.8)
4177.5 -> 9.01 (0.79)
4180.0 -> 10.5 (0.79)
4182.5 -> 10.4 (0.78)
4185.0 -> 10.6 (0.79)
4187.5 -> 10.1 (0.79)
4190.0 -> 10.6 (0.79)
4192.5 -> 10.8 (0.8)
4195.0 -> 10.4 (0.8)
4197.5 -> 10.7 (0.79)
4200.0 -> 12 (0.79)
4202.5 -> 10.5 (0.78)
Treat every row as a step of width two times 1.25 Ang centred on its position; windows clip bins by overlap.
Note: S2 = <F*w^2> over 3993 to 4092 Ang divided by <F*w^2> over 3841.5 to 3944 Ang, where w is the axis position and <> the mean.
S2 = 1.23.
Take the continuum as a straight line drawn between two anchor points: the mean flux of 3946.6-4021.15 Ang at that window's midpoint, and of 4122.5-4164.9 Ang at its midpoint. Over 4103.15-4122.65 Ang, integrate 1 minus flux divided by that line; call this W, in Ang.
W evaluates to 1.9 Ang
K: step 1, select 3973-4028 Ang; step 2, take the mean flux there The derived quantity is 11.2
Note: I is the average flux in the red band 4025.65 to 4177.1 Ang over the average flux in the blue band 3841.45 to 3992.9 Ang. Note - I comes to 1.10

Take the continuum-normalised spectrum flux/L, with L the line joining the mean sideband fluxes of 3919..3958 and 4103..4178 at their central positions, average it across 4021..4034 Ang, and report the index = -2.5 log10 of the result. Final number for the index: -0.14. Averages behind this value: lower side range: 9.97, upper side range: 10.7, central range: 11.7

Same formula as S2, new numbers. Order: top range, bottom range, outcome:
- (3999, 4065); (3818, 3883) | 1.28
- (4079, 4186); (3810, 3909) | 1.24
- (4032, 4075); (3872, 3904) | 1.36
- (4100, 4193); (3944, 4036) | 1.08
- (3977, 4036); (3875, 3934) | 1.26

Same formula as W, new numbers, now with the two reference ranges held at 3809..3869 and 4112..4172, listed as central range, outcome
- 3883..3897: 3.0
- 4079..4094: 0.5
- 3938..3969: 2.4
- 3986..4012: -2.4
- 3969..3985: 1.9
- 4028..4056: -2.7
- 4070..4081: -0.2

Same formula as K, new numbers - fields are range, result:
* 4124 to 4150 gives 11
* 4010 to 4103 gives 11.2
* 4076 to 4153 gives 10.4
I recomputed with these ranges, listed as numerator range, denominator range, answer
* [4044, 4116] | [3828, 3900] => 1.12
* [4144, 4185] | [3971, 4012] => 1.02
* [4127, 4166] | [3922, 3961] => 1.12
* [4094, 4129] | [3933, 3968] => 1.07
